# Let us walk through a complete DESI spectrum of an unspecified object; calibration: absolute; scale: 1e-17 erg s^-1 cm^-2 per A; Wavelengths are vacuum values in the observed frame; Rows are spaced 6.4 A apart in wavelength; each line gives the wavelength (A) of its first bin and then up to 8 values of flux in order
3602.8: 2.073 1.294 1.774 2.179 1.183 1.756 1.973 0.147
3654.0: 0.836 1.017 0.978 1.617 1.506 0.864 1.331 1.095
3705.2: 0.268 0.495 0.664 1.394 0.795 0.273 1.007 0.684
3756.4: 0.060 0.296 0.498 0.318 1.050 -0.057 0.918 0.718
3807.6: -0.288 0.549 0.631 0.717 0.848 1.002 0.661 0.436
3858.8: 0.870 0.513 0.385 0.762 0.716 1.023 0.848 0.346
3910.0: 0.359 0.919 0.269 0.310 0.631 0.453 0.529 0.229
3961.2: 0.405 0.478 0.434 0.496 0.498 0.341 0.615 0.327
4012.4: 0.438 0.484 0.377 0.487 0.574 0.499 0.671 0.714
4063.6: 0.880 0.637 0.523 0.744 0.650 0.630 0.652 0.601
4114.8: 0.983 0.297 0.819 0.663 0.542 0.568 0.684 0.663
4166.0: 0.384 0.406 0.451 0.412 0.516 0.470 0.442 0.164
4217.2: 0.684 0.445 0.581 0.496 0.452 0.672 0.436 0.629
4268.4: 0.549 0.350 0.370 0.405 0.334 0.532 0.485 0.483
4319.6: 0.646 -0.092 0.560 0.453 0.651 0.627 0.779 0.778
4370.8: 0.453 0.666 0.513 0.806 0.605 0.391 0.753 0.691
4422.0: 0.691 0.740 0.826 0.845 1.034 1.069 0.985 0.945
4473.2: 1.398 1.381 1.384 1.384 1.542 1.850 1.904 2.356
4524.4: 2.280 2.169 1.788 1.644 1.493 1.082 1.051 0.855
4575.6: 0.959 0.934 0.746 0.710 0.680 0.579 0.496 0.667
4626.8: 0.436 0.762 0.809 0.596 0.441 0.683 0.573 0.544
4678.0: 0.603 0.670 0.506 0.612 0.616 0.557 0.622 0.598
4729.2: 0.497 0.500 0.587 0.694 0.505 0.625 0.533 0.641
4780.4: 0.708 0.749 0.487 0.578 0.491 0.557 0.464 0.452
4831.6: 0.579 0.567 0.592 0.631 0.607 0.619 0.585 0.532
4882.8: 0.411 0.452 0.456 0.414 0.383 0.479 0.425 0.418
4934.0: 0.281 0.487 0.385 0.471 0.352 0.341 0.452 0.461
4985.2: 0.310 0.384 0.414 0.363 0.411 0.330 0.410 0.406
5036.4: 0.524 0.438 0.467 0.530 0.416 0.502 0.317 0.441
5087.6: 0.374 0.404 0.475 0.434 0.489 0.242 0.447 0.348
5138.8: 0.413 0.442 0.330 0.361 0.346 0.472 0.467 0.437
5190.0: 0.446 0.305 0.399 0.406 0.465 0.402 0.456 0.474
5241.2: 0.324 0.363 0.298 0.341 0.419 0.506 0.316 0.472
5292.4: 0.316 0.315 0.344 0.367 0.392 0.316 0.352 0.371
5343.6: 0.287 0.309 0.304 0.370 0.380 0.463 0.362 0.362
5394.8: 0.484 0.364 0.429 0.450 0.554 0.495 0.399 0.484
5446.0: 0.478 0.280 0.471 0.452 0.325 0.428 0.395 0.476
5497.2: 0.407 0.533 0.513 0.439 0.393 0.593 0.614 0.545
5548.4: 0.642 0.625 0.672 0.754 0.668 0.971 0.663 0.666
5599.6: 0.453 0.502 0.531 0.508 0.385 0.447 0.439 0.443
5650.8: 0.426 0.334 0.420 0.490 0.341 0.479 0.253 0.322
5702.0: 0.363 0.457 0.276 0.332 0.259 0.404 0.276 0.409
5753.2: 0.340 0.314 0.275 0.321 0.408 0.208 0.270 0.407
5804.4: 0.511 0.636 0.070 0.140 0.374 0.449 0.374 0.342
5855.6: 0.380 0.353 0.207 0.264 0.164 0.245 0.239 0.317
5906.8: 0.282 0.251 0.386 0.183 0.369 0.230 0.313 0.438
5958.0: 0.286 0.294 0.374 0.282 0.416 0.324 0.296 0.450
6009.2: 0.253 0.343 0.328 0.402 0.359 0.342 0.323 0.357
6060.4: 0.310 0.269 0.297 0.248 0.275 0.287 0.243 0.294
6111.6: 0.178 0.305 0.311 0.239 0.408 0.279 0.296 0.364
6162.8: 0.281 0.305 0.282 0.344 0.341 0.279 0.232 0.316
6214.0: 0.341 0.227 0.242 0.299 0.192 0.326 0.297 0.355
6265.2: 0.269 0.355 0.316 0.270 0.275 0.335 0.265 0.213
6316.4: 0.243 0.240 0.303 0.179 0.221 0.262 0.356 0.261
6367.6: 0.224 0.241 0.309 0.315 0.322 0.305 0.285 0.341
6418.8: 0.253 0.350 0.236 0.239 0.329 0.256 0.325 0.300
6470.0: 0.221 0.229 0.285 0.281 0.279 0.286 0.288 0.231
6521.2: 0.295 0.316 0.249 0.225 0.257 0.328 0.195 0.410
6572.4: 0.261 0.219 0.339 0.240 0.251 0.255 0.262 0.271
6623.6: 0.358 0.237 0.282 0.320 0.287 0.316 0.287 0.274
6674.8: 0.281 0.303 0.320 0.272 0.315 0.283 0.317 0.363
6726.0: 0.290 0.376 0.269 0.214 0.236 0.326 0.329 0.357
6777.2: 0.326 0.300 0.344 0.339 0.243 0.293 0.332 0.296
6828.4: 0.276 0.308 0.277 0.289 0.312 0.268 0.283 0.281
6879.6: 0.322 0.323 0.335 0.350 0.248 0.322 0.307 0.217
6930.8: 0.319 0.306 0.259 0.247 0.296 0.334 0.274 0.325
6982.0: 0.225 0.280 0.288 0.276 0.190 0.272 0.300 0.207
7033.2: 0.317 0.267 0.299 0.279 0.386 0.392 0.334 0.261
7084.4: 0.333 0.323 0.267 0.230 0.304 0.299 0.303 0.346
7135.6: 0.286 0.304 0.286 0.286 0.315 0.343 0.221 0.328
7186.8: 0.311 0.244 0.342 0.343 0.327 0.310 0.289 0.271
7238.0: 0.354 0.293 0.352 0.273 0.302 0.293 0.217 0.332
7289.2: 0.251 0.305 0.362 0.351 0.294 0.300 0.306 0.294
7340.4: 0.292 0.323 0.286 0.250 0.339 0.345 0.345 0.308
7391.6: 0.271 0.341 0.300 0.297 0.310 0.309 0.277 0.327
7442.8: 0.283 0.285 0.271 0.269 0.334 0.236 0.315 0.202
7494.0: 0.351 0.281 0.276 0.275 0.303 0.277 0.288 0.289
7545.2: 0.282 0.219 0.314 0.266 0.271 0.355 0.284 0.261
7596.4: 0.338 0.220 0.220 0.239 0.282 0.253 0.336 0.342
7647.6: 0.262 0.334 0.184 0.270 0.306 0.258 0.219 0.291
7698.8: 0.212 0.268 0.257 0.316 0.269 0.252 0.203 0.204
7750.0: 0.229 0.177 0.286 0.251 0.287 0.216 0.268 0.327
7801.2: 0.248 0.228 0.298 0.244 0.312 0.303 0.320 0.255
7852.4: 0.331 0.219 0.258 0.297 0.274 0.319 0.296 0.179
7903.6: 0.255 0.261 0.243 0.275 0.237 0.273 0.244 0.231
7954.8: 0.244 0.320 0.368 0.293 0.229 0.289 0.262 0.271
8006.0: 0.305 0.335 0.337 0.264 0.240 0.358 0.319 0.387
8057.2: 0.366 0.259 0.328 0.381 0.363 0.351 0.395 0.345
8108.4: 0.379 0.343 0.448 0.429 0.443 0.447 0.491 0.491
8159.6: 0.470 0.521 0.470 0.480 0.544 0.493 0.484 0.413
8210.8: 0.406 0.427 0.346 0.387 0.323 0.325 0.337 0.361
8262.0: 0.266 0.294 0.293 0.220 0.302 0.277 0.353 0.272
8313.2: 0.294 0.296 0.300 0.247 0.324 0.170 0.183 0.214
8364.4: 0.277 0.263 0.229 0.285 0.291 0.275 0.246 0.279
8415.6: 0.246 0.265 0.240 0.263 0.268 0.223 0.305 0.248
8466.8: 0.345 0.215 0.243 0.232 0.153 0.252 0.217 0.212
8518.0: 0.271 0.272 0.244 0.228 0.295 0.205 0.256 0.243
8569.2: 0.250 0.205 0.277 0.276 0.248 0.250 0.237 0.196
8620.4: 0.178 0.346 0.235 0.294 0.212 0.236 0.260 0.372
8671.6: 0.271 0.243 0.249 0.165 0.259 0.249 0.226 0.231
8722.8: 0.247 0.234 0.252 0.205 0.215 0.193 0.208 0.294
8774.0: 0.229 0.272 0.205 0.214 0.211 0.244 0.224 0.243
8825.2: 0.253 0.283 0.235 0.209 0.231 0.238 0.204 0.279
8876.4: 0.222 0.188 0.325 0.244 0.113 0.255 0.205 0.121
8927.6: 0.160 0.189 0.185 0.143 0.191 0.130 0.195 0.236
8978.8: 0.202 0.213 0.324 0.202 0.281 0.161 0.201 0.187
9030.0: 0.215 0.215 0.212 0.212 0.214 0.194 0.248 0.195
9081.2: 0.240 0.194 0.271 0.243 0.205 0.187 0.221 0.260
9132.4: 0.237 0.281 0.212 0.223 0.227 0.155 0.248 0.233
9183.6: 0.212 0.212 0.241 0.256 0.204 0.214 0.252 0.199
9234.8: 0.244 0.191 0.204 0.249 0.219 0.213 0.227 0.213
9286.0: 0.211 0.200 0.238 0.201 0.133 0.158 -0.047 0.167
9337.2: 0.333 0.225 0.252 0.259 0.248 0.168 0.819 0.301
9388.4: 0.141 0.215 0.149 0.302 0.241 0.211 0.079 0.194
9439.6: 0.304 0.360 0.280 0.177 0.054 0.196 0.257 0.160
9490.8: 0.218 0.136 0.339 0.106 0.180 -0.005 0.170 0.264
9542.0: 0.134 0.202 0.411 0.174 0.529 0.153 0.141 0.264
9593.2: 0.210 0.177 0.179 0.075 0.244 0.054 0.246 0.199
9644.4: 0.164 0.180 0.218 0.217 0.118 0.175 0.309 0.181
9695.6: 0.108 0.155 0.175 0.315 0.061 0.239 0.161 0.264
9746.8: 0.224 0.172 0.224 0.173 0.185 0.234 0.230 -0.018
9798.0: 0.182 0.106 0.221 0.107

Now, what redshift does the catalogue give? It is 1.92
